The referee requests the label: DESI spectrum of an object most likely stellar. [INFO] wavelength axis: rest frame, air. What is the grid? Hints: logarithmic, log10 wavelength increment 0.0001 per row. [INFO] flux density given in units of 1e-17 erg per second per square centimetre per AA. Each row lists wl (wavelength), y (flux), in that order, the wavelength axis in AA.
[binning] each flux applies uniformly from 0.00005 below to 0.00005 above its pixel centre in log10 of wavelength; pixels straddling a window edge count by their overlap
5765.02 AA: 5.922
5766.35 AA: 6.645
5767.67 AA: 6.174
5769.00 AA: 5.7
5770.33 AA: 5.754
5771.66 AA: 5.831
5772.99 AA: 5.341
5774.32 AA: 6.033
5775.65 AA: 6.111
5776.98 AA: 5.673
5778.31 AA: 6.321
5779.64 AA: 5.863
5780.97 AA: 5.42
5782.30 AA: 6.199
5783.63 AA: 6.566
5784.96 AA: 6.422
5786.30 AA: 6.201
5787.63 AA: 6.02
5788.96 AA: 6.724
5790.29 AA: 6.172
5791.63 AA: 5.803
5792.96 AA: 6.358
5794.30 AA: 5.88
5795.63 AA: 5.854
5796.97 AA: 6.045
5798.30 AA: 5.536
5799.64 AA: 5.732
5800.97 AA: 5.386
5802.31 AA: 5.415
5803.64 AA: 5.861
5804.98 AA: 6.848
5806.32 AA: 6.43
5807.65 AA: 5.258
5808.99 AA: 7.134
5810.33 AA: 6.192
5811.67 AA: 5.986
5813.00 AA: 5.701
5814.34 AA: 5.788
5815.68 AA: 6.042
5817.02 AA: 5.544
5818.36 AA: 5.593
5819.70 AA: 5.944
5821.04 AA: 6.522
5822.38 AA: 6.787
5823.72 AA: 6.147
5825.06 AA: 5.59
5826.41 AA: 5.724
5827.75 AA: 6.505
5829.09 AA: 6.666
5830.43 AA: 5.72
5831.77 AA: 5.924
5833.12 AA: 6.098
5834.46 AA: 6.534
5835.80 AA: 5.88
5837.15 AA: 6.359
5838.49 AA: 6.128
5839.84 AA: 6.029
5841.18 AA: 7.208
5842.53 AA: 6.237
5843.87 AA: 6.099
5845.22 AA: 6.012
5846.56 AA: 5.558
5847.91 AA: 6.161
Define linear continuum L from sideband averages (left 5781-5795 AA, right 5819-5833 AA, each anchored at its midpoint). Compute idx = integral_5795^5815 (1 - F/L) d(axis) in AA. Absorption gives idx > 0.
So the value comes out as 0.7 AA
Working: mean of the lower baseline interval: 6.2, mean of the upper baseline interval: 6.15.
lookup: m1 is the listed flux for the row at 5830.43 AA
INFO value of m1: 5.72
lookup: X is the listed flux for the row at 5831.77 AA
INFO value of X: 5.924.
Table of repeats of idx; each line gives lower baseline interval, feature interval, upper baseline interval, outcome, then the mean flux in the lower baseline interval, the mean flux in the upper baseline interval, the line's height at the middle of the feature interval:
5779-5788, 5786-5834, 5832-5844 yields 1.2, 6.1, 6.28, 6.19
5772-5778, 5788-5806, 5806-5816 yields 0.0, 5.82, 6.06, 5.97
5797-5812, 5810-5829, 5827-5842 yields 0.3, 5.98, 6.27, 6.13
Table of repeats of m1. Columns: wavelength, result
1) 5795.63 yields 5.854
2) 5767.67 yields 6.174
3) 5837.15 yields 6.359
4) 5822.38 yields 6.787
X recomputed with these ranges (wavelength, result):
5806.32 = 6.43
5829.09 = 6.666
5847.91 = 6.161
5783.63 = 6.566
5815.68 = 6.042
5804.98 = 6.848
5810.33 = 6.192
